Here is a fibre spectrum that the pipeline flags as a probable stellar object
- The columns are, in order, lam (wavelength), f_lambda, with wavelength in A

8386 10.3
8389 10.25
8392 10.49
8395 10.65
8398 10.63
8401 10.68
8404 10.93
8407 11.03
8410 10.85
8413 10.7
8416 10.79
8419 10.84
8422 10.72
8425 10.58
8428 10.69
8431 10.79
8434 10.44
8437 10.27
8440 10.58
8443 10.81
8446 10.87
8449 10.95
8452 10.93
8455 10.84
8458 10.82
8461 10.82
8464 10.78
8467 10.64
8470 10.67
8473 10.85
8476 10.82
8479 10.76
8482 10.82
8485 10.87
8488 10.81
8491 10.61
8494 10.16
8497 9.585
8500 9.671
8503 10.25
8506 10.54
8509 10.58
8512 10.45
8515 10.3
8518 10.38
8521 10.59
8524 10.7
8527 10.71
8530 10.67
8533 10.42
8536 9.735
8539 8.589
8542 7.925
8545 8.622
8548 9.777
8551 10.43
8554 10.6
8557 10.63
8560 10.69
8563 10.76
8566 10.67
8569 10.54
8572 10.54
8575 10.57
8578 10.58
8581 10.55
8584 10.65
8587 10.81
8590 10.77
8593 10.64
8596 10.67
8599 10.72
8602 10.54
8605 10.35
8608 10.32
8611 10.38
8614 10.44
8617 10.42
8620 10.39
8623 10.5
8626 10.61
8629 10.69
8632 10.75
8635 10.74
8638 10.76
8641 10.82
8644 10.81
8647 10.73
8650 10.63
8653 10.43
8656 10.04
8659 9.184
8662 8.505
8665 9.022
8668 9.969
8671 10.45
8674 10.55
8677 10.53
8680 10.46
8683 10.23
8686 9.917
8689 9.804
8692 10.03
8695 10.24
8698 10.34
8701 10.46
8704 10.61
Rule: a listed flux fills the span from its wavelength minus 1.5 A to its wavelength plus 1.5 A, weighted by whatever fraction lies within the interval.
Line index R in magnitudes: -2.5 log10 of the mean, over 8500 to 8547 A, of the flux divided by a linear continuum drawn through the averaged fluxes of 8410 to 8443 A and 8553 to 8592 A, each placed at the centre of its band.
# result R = 0.07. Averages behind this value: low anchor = 10.7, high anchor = 10.6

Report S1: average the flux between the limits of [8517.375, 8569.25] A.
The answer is 10.1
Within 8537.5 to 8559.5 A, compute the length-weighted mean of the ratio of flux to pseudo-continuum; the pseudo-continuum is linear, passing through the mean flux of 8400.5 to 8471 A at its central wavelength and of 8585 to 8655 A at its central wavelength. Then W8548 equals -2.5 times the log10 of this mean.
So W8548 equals 0.12 mag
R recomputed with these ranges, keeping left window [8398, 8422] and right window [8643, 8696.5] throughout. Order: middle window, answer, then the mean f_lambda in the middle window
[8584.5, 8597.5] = -0.04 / 10.7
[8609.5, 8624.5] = -0.02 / 10.4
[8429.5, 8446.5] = 0.01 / 10.6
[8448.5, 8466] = -0.02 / 10.8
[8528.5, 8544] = 0.11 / 9.44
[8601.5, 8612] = -0.01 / 10.4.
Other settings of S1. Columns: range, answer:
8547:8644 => 10.6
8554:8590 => 10.6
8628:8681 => 10.3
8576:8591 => 10.7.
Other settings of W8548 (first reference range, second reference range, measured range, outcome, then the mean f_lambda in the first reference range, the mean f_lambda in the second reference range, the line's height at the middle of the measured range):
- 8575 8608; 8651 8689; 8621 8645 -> -0.05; 10.6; 9.94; 10.3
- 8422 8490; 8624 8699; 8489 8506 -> 0.05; 10.7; 10.3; 10.6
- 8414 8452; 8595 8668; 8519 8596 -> 0.02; 10.7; 10.3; 10.5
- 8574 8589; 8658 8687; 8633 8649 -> -0.06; 10.6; 9.89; 10.2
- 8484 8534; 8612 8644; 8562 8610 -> -0.01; 10.4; 10.6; 10.5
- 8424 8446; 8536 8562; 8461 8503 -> -0.03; 10.6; 9.68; 10.2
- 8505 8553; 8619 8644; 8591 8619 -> 0.00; 10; 10.7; 10.5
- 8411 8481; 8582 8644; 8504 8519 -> 0.02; 10.7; 10.6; 10.7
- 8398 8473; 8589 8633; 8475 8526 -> 0.02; 10.8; 10.5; 10.7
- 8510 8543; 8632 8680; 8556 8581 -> -0.05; 10.1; 10.2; 10.1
